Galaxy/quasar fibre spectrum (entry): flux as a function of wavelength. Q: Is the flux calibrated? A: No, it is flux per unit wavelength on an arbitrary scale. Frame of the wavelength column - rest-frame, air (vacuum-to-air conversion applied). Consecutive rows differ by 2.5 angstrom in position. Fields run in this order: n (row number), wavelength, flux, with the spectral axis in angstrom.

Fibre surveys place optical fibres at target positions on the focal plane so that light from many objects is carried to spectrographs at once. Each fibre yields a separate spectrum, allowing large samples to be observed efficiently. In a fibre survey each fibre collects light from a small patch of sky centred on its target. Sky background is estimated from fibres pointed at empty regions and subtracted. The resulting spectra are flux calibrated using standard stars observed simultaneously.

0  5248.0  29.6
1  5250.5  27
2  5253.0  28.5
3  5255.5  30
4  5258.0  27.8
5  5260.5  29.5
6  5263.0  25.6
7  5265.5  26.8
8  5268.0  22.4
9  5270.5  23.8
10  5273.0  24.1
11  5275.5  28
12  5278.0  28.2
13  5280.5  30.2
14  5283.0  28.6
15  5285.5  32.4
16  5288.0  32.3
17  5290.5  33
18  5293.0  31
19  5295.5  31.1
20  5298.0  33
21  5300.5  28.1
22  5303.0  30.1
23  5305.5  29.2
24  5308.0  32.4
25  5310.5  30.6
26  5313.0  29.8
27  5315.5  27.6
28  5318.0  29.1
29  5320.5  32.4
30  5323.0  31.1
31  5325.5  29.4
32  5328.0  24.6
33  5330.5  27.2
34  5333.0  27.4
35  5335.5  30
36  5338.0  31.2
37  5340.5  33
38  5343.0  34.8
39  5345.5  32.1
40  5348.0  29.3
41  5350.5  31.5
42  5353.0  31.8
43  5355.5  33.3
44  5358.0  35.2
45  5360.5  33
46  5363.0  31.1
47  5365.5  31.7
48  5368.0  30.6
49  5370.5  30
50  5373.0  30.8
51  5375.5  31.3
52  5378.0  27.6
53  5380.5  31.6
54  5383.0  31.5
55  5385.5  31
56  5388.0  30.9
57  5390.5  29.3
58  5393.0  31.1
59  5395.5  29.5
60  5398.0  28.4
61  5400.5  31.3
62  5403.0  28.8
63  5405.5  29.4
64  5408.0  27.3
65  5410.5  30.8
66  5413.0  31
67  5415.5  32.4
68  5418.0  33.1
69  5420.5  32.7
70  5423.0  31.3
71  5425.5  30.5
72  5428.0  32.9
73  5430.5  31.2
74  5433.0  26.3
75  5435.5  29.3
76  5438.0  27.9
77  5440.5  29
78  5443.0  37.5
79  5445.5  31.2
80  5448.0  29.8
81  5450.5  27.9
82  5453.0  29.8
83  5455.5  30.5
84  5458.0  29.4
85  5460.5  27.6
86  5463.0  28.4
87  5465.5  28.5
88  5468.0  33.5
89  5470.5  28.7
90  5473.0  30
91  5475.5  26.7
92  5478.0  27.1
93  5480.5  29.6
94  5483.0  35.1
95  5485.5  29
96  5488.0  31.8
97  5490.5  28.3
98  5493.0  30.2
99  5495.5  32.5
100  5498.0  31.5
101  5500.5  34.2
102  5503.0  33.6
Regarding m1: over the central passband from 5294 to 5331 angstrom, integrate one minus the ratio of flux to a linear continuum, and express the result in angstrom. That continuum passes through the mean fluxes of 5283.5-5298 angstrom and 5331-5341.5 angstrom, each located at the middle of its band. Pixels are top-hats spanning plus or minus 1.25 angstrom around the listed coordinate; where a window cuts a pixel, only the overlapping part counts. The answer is 1.5 angstrom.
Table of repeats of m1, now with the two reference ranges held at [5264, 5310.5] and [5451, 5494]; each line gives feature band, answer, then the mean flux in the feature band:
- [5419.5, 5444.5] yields -1.1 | 30.8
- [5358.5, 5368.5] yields -0.9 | 31.9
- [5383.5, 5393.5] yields -0.4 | 30.6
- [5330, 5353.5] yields -1.3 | 30.9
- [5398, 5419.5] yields -0.7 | 30.4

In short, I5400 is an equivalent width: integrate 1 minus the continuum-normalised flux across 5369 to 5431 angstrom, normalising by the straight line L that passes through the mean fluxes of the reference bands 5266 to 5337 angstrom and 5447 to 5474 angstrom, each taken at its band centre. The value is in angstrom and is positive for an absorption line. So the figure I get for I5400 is -2.7 angstrom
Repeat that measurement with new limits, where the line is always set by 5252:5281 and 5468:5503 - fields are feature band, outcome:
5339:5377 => -4.60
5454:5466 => 0.50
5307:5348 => -3.13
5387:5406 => -0.47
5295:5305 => -1.05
